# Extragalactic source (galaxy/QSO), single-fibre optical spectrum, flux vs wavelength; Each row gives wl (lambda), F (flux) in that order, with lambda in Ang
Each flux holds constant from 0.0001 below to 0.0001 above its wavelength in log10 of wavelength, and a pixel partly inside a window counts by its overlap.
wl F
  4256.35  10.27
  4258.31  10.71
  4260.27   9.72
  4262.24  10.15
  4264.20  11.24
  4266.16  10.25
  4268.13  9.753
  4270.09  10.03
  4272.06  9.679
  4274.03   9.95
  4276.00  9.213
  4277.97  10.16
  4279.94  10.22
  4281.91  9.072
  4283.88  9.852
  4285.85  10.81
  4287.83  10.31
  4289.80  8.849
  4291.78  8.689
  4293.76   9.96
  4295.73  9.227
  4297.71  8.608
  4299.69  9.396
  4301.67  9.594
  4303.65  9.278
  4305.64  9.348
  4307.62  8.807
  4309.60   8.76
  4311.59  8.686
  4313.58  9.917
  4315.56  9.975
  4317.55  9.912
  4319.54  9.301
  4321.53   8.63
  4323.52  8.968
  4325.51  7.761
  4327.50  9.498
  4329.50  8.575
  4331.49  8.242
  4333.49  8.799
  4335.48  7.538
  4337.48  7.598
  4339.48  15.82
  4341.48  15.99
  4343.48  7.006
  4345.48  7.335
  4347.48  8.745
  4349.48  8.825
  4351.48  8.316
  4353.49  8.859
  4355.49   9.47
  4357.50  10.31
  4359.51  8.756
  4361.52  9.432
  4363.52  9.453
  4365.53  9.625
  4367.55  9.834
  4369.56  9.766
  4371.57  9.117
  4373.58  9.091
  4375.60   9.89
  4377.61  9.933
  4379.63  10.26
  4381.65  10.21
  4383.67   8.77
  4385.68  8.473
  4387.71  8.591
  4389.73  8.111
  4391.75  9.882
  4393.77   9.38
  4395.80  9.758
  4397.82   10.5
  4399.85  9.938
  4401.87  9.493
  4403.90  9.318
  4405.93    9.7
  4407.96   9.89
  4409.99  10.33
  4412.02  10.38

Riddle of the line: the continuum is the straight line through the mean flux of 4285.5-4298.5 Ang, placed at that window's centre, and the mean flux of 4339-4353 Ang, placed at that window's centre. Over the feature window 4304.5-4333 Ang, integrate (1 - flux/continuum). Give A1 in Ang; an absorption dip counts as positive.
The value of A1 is 2.1 Ang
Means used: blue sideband 9.44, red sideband 10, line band 9.02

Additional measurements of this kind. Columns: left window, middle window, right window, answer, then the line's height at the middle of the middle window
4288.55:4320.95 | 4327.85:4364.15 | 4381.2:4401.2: -0.35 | 9.3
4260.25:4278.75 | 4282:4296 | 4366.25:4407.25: 0.40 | 9.94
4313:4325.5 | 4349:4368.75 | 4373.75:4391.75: -0.01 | 9.3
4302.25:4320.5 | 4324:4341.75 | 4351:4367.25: -0.71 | 9.33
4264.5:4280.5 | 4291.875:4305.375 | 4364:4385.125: 0.78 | 9.87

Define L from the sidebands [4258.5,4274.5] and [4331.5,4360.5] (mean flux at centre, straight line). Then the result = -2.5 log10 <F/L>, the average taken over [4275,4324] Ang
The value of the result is 0.049 mag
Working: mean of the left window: 10.1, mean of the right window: 9.48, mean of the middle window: 9.43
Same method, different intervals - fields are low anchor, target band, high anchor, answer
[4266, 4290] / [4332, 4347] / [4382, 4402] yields -0.037 mag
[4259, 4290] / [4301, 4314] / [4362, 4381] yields 0.083 mag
